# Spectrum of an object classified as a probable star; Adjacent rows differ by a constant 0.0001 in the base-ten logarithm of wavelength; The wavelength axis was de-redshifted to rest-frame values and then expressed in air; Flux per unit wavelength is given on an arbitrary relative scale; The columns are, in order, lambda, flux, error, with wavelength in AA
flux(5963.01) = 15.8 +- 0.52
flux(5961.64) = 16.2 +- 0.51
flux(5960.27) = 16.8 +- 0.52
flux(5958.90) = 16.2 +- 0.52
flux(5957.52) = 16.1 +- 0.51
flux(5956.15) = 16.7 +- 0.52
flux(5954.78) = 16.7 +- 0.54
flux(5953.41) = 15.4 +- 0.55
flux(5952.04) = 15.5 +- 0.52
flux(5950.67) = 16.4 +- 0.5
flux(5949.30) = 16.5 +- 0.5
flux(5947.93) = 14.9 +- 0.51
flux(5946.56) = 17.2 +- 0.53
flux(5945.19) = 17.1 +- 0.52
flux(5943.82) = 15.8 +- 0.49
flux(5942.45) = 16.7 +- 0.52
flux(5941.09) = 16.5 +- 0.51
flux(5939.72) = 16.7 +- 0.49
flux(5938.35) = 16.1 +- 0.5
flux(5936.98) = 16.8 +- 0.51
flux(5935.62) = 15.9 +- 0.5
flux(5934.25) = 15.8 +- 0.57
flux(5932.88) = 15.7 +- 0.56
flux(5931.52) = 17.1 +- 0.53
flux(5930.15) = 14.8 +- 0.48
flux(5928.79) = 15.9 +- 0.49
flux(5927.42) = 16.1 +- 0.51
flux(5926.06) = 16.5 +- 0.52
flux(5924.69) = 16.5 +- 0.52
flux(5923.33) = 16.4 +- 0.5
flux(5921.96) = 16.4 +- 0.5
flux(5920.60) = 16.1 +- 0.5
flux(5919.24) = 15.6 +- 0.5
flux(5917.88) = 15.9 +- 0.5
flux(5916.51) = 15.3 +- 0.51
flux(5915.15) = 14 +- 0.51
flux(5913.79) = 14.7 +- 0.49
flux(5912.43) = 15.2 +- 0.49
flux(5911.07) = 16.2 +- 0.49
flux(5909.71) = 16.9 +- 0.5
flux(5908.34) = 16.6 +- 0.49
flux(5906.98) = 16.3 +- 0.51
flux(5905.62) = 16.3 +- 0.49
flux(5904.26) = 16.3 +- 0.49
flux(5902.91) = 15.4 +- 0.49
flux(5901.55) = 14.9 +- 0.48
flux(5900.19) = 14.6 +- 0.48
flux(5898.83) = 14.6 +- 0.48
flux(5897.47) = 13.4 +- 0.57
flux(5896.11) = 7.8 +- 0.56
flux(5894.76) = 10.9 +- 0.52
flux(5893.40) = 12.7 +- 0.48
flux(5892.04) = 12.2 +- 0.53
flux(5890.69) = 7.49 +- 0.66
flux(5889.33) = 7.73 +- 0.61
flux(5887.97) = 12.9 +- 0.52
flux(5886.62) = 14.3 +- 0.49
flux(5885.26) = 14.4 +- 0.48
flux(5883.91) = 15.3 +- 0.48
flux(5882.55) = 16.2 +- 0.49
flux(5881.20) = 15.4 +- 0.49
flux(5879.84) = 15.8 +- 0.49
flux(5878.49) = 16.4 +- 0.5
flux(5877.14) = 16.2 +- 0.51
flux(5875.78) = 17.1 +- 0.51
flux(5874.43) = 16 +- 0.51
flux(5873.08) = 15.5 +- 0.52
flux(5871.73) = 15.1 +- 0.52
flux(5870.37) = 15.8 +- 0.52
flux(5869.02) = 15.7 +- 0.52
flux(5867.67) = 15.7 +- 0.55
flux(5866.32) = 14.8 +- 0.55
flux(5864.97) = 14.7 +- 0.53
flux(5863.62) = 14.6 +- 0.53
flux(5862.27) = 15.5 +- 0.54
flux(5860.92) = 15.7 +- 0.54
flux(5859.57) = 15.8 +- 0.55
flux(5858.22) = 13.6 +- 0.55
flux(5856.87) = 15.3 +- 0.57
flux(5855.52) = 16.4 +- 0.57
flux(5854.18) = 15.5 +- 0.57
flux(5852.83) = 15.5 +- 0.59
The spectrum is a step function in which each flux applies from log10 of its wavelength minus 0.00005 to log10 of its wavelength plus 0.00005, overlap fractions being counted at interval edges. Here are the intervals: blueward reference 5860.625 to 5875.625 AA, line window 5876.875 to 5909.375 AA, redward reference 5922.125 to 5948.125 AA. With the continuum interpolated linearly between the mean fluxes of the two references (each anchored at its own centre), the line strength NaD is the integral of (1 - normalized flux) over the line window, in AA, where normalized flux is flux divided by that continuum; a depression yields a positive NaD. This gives 3.75 AA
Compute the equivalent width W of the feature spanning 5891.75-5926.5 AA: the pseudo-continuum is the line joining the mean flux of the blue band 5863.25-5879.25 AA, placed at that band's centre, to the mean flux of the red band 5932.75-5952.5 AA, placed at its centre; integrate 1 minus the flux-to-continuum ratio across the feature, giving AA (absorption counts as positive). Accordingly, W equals 2.3 AA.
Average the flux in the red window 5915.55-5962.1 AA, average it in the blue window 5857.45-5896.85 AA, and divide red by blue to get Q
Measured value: 1.1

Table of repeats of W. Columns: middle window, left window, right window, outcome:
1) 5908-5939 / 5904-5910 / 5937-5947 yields 1.1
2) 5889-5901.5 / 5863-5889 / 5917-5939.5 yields 3.2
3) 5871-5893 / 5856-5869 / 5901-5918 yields 1.6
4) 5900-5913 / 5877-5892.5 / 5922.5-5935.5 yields -1.0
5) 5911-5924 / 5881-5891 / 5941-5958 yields -0.8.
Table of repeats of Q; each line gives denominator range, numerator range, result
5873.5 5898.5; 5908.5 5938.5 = 1.18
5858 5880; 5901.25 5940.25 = 1.02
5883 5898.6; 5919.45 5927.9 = 1.37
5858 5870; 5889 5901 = 0.75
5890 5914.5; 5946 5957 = 1.15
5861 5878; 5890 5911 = 0.89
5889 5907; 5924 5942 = 1.26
